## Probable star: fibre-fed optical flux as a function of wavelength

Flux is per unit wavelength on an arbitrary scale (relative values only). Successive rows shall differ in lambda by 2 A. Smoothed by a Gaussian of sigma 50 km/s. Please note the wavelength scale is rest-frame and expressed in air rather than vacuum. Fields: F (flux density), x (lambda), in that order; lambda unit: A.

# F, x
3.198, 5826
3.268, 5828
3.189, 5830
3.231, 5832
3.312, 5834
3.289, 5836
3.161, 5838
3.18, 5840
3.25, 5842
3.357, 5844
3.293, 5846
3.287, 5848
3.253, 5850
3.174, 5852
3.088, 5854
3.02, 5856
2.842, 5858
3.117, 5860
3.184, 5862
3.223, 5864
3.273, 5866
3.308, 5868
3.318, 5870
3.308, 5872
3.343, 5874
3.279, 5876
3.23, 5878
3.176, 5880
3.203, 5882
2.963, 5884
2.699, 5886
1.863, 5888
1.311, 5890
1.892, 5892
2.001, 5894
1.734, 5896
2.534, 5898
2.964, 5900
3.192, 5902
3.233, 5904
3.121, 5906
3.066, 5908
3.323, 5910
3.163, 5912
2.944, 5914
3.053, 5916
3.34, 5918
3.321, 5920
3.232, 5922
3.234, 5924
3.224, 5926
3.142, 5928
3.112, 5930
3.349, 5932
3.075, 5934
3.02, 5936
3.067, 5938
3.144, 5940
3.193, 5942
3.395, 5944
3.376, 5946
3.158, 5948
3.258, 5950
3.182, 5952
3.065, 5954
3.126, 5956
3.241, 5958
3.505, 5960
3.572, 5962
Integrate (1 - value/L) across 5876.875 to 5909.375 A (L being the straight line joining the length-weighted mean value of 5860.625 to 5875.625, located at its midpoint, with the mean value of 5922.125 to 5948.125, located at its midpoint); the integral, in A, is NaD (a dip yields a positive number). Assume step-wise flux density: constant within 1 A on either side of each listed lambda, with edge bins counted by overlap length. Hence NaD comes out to 5.99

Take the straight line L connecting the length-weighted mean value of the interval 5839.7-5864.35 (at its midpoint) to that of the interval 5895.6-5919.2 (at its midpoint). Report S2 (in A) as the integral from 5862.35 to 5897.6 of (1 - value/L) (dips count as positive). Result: 3.6 A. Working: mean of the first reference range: 3.17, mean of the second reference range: 3.01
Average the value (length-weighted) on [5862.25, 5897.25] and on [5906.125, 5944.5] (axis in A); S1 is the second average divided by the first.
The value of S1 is 1.14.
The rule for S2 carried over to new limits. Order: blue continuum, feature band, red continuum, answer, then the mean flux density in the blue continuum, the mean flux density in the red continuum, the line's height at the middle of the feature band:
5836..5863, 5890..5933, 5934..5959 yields 3.5 A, 3.17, 3.18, 3.18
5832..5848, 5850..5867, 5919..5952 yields 0.7 A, 3.26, 3.21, 3.25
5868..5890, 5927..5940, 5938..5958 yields 0.1 A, 2.97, 3.21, 3.16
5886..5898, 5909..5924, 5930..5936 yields -3.1 A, 1.9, 3.16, 2.66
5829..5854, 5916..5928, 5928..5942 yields -0.4 A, 3.24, 3.13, 3.15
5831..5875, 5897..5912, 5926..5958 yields 0.6 A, 3.22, 3.18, 3.2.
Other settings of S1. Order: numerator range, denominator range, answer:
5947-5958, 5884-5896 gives 1.57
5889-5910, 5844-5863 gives 0.81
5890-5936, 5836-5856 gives 0.91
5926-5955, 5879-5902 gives 1.31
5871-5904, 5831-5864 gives 0.84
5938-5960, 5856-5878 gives 1.00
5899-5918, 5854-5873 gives 0.99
